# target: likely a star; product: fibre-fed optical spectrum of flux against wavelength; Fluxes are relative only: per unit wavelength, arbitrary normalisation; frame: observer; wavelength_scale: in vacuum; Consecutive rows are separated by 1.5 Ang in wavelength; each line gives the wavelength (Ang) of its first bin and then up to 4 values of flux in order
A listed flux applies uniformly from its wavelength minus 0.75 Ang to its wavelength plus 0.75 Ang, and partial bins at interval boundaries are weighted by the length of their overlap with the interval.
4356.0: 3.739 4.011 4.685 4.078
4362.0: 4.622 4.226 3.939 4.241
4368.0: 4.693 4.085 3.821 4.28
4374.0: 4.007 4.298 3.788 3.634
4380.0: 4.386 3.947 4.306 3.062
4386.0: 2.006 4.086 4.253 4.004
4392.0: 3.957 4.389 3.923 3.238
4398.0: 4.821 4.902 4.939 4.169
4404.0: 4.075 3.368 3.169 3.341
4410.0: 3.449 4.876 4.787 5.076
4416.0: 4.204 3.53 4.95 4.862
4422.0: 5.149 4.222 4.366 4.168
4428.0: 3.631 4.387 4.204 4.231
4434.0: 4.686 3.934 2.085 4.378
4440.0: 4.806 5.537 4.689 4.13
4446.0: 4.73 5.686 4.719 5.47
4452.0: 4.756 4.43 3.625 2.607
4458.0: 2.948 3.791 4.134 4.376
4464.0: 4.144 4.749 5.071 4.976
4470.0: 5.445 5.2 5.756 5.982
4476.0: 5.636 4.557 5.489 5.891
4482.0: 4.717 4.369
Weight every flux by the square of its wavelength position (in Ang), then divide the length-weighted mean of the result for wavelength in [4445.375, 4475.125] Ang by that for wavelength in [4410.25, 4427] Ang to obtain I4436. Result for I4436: 1.04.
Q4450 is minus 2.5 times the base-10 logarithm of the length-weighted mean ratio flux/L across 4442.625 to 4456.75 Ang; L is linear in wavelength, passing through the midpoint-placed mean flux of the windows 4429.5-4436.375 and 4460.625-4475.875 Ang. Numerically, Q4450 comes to 0.01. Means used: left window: 4.24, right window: 5.03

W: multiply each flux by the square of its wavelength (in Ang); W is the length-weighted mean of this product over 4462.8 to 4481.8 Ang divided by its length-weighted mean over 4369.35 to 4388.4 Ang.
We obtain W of 1.4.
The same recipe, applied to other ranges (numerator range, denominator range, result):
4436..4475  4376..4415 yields 1.17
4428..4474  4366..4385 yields 1.14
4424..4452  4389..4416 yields 1.09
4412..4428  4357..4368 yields 1.07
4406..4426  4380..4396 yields 1.14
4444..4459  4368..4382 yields 1.10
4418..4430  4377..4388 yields 1.25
